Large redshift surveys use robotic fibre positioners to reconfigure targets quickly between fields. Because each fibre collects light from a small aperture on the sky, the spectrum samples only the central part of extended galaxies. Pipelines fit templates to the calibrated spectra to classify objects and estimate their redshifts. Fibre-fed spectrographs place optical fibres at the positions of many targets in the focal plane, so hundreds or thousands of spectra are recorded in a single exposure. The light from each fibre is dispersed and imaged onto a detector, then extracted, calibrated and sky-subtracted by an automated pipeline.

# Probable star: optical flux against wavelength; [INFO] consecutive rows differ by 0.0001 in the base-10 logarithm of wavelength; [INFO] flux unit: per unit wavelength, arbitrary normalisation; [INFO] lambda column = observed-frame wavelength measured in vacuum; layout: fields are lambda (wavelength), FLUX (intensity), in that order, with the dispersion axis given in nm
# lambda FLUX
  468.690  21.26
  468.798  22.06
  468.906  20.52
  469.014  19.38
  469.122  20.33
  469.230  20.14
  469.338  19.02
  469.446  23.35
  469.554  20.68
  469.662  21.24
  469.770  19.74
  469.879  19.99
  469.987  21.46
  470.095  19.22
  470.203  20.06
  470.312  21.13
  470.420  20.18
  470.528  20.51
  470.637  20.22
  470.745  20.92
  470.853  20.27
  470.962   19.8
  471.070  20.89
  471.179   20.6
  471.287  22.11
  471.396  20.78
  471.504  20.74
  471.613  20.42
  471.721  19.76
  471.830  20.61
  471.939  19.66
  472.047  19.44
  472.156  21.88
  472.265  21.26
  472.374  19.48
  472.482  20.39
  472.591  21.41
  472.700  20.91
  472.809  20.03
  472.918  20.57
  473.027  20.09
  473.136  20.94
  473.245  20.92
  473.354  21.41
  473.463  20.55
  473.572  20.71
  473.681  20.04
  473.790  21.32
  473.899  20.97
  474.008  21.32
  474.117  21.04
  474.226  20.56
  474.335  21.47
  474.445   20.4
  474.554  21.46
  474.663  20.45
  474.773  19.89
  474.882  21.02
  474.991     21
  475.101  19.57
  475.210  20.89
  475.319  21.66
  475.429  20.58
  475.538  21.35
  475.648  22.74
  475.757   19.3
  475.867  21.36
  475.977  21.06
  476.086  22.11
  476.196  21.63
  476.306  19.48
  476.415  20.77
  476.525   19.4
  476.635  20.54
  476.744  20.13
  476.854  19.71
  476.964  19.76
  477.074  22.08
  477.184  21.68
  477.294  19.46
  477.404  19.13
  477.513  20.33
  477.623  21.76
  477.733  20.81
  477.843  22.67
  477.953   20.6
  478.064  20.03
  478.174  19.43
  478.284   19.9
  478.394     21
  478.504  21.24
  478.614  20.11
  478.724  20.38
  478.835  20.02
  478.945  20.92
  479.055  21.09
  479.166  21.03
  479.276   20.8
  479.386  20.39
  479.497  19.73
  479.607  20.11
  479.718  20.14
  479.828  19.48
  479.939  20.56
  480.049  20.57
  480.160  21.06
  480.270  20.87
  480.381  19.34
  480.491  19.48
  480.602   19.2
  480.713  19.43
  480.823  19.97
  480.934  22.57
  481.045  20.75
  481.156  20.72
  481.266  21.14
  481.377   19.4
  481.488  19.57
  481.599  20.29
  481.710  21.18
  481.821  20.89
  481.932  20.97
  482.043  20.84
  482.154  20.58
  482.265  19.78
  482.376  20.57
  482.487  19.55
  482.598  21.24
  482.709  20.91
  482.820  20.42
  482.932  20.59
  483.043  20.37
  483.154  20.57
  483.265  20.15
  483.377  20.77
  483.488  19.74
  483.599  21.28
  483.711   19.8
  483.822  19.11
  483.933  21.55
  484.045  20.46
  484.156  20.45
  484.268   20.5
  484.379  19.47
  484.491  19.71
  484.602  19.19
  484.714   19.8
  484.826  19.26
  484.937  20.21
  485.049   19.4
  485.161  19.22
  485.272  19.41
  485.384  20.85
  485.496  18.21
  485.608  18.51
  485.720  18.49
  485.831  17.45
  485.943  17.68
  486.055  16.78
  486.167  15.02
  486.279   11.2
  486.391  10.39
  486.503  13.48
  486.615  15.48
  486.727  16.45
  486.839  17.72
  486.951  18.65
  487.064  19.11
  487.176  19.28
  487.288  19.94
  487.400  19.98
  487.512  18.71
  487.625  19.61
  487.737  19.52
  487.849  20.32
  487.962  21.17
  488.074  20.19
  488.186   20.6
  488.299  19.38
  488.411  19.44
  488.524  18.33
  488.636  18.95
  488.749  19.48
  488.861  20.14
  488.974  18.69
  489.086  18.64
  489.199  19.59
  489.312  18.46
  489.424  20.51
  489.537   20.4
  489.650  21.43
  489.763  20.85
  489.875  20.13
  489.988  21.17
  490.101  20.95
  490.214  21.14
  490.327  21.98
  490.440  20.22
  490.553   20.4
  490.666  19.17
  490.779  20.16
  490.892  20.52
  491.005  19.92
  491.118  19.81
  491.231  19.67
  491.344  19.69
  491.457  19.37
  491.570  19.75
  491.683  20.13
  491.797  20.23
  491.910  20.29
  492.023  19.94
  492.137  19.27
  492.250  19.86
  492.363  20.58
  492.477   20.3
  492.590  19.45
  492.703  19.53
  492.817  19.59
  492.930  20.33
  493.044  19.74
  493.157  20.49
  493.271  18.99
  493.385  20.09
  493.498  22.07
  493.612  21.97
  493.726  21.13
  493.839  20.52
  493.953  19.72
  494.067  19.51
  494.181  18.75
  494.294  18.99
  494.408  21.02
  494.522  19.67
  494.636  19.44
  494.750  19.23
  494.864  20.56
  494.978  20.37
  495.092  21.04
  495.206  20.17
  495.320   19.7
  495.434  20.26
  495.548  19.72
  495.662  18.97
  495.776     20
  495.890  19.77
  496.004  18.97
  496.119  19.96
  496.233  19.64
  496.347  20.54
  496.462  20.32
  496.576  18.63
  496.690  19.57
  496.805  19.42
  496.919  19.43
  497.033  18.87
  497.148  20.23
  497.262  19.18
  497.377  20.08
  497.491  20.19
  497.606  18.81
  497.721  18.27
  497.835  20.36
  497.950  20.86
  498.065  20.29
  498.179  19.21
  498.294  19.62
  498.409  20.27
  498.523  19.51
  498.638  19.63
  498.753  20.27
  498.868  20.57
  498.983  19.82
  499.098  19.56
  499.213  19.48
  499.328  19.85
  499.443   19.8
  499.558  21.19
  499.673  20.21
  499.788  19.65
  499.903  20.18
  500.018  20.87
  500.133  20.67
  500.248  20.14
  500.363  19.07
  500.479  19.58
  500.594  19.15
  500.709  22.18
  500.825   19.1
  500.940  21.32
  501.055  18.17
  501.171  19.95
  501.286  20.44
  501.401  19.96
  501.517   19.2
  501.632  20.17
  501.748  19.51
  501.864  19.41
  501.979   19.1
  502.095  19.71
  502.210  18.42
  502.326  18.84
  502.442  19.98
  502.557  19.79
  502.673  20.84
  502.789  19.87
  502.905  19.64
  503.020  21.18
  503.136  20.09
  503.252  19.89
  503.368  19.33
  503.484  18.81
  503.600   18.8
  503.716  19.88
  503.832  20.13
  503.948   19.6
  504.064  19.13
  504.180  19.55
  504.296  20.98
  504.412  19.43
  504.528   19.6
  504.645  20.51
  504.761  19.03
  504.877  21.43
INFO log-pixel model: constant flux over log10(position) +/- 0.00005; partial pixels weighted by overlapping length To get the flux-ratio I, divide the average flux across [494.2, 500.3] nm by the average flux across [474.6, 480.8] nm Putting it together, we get 1.0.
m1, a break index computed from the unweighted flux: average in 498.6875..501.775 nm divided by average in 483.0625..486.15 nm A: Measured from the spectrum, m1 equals 1.0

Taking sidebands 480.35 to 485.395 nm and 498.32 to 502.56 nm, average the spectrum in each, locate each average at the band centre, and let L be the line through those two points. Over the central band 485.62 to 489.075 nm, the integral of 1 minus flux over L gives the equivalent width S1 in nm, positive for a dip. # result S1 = 0.35 nm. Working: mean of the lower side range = 20.2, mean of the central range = 18.1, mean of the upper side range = 19.9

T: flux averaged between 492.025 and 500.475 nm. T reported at 19.9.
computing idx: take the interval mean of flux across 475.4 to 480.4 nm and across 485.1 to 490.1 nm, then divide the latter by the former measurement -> 0.9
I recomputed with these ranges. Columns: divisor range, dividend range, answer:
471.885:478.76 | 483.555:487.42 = 0.89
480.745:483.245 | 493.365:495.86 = 0.98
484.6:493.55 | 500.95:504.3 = 1.02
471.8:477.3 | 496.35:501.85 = 0.96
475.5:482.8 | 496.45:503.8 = 0.96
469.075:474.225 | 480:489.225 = 0.94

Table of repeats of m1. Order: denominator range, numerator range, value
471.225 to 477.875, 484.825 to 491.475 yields 0.92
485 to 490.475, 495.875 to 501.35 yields 1.05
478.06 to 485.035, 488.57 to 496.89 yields 0.98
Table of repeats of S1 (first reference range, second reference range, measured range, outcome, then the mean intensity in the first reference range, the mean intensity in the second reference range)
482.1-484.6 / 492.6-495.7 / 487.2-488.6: 0.03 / 20.3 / 20.1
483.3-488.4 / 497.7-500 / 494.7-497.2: -0.01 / 18.8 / 20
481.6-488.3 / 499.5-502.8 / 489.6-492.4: -0.12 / 19.2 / 19.9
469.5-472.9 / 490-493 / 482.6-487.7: 0.36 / 20.5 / 20.1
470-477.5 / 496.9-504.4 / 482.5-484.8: 0.01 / 20.6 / 19.8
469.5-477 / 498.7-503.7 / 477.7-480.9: 0.02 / 20.6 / 19.9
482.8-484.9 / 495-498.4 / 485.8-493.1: 0.29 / 20.2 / 19.7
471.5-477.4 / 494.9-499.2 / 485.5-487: 0.31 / 20.7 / 19.8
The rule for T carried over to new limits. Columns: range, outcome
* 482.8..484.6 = 20.3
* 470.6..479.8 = 20.6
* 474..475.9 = 20.9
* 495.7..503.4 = 19.8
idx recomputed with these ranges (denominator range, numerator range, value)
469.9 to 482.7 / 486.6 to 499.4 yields 0.96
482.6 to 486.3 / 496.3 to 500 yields 1.02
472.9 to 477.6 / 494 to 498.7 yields 0.95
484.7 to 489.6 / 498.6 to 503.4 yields 1.08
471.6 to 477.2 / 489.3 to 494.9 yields 0.97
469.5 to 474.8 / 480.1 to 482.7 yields 0.99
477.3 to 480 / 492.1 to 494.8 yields 0.98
